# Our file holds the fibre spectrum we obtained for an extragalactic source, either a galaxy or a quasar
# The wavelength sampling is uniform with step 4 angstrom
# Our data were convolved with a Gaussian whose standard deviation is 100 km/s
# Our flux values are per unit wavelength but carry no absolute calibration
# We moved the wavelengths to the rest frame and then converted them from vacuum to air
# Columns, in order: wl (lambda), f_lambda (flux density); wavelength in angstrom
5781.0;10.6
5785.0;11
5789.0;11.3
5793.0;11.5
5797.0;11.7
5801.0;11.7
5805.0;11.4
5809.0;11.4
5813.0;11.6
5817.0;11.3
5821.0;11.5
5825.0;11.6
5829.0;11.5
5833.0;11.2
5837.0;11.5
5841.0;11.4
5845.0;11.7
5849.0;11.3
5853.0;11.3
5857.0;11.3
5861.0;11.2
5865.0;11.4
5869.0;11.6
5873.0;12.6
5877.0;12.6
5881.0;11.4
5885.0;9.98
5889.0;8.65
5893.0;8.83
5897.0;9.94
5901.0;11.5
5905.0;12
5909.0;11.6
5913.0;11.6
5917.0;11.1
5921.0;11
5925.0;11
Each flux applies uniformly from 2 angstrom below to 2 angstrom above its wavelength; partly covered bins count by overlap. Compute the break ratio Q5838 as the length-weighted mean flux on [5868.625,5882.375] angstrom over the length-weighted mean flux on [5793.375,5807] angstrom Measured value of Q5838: 1.05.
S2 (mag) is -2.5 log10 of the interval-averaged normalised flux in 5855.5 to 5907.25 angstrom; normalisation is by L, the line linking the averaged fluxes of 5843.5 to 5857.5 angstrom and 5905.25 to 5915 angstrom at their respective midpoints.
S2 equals 0.05 mag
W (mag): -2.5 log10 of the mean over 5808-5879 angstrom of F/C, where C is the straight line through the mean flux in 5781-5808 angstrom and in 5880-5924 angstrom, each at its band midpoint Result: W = -0.05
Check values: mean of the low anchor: 11.4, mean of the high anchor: 10.7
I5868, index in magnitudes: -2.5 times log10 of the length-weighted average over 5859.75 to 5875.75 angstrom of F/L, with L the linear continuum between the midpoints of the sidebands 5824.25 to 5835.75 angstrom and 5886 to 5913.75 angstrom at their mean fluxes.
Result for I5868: -0.08 mag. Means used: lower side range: 11.4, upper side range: 10.5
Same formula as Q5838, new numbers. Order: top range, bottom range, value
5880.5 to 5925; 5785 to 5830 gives 0.93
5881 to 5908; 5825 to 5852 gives 0.90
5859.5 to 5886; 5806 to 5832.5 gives 1.01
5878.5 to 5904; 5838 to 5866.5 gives 0.89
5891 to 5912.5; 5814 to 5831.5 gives 0.94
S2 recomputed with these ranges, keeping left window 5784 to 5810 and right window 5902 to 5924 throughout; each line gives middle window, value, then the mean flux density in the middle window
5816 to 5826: -0.002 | 11.5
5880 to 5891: 0.159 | 9.88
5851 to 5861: 0.016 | 11.3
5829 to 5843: 0.006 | 11.4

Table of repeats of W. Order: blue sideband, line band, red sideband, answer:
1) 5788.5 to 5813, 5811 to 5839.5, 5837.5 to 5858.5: 0.001 mag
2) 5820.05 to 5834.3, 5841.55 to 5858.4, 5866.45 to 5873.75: 0.030 mag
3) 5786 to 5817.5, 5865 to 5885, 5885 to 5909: -0.118 mag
